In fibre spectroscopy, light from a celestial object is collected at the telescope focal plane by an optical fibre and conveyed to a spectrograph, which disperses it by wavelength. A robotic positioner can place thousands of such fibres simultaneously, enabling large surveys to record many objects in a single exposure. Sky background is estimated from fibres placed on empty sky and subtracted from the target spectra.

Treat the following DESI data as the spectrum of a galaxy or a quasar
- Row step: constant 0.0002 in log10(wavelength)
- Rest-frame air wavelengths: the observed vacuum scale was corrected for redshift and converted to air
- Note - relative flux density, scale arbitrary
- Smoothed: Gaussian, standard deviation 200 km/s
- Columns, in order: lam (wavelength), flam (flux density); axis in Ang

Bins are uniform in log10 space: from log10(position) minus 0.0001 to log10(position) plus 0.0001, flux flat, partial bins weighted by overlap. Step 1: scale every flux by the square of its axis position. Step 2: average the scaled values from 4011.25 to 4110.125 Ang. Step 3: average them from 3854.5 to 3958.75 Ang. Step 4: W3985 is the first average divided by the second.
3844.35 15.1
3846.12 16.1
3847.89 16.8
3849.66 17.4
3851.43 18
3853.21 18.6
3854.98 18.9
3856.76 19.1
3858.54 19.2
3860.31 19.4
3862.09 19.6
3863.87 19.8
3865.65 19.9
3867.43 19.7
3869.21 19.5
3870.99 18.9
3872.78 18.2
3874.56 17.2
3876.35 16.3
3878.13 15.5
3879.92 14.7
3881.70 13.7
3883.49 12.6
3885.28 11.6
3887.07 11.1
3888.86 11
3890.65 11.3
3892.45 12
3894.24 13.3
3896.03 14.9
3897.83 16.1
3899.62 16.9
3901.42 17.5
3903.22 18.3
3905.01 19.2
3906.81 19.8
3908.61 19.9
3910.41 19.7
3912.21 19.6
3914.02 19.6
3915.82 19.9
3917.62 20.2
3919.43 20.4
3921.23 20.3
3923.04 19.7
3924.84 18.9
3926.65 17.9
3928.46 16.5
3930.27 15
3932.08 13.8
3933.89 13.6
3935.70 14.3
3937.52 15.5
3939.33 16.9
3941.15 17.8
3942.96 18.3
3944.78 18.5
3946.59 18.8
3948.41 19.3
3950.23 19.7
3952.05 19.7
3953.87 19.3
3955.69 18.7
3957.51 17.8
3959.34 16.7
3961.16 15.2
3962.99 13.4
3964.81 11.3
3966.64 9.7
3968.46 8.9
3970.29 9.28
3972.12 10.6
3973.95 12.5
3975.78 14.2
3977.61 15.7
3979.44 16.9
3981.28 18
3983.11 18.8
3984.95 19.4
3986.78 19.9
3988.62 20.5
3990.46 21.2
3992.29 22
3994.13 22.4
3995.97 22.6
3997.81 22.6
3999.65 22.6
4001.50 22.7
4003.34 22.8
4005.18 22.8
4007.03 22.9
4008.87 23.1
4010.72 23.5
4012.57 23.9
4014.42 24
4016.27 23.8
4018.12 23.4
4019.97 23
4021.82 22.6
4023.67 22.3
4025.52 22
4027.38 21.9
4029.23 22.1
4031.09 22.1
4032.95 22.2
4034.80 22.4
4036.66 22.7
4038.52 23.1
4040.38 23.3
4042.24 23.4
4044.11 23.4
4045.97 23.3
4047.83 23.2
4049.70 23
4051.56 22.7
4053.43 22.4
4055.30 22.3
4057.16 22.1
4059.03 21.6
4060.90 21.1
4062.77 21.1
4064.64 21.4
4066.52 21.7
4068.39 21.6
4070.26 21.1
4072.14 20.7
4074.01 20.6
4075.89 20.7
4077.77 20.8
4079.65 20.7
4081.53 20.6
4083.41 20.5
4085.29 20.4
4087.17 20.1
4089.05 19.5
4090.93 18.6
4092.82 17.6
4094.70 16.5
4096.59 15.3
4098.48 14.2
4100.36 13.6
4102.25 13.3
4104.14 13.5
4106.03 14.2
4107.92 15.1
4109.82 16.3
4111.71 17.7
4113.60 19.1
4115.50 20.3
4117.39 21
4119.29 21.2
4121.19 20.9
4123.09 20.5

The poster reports 1.29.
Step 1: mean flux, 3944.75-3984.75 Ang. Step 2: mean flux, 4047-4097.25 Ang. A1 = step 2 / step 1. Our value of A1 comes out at 1.33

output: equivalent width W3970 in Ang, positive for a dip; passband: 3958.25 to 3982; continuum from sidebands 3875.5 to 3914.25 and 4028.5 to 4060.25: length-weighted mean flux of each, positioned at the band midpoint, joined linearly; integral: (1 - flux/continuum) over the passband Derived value 7.3 Ang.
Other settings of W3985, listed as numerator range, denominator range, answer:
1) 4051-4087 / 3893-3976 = 1.36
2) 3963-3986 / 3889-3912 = 0.87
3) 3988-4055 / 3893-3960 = 1.33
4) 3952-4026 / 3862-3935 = 1.19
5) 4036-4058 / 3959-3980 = 1.88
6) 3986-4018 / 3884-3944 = 1.42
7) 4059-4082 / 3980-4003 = 1.04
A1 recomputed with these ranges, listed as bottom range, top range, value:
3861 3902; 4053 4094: 1.32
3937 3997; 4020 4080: 1.30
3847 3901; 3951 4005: 1.07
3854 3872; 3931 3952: 0.88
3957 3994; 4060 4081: 1.34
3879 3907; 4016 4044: 1.56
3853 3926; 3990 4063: 1.31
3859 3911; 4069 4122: 1.12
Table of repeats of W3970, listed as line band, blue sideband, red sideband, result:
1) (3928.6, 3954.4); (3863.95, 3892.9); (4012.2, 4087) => 1.1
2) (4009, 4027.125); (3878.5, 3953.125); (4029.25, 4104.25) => -3.6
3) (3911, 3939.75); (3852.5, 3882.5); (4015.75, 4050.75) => 3.0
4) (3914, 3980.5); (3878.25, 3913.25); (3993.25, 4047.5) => 7.3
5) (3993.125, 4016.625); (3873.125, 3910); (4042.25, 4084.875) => -4.3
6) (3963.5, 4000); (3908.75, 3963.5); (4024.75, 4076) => 5.3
